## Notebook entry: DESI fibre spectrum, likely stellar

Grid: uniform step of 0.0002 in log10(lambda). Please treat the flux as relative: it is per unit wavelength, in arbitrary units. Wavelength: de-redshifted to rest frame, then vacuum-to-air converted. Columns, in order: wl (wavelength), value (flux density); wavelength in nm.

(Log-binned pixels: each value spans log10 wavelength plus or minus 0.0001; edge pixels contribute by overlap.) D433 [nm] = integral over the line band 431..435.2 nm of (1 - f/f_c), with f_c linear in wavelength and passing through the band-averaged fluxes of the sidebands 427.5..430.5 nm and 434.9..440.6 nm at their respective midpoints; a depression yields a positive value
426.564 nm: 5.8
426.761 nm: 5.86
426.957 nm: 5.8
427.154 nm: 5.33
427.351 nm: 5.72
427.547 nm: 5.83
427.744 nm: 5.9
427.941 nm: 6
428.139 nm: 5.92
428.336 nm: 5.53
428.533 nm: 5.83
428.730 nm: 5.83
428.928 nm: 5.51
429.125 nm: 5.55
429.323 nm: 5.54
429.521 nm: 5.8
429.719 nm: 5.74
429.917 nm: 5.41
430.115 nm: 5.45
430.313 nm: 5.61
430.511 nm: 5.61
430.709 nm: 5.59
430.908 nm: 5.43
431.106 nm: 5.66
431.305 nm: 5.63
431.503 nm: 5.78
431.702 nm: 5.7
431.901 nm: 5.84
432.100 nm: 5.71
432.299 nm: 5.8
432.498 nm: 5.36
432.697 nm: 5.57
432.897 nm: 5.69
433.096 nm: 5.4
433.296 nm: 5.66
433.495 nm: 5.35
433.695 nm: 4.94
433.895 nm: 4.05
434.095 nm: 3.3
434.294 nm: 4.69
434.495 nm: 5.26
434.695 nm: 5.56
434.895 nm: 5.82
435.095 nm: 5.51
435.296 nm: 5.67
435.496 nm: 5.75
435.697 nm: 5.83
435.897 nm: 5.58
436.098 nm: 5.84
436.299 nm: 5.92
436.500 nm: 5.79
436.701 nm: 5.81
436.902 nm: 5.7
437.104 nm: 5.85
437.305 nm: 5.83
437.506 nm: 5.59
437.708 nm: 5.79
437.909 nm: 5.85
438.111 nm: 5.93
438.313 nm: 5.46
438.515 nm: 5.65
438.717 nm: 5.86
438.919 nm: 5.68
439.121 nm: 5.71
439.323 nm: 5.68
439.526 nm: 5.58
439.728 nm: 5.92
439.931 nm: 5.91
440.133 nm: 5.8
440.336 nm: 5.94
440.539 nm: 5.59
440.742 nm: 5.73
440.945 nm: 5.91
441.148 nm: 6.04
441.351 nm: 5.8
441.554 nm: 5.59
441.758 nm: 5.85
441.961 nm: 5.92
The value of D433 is 0.27 nm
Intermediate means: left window 5.69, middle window 5.35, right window 5.75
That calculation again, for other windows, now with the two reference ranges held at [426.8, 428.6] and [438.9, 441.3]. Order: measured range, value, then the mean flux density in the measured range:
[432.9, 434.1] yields 0.17 nm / 4.97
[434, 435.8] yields 0.16 nm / 5.27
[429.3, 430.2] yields 0.03 nm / 5.59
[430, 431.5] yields 0.05 nm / 5.58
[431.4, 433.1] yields 0.03 nm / 5.66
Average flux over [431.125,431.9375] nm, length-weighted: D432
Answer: 5.72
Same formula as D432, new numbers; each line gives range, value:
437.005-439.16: 5.75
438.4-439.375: 5.72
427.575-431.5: 5.67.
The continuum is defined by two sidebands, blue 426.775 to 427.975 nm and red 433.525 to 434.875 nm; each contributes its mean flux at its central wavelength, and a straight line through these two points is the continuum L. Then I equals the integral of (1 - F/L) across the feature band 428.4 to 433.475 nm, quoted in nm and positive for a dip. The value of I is -0.39 nm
